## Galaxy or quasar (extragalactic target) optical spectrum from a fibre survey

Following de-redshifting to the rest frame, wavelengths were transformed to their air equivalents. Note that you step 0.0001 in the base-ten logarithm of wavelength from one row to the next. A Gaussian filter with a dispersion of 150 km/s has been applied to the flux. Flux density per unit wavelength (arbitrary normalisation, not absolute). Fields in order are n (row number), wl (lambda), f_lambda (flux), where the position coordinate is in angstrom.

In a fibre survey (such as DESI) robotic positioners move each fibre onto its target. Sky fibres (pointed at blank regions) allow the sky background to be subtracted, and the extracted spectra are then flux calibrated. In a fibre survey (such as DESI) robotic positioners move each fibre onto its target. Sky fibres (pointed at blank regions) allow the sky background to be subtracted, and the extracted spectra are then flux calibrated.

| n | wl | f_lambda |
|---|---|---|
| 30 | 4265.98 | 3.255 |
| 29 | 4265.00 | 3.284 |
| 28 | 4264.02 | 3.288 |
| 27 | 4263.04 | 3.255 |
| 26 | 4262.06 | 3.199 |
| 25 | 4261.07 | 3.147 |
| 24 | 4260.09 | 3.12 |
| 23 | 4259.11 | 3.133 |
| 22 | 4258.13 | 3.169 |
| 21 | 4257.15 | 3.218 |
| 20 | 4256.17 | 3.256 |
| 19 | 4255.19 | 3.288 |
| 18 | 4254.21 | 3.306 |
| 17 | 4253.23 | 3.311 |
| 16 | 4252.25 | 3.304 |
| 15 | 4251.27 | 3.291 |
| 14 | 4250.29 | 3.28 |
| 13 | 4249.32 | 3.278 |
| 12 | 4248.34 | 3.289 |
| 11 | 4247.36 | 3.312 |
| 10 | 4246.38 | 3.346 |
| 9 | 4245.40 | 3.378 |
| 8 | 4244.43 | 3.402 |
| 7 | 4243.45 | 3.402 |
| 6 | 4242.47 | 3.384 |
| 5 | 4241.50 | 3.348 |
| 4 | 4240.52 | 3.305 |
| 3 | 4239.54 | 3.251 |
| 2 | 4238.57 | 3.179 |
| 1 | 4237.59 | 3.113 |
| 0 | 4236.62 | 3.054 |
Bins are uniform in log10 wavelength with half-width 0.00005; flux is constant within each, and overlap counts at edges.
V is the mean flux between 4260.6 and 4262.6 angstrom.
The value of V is 3.16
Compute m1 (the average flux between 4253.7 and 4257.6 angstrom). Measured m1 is 3.27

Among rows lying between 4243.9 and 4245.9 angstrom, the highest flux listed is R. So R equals 3.402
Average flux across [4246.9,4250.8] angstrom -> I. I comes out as 3.29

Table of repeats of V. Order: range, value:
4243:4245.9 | 3.4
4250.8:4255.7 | 3.3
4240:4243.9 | 3.36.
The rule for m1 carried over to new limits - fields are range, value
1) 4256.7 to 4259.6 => 3.17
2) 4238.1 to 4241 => 3.25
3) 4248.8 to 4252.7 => 3.29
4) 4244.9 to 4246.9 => 3.37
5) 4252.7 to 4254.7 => 3.31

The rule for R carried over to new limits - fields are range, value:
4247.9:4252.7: 3.304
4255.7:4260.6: 3.256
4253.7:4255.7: 3.306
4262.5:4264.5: 3.288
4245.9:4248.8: 3.346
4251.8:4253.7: 3.311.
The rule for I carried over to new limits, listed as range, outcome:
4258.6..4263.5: 3.17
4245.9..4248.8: 3.31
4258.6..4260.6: 3.13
